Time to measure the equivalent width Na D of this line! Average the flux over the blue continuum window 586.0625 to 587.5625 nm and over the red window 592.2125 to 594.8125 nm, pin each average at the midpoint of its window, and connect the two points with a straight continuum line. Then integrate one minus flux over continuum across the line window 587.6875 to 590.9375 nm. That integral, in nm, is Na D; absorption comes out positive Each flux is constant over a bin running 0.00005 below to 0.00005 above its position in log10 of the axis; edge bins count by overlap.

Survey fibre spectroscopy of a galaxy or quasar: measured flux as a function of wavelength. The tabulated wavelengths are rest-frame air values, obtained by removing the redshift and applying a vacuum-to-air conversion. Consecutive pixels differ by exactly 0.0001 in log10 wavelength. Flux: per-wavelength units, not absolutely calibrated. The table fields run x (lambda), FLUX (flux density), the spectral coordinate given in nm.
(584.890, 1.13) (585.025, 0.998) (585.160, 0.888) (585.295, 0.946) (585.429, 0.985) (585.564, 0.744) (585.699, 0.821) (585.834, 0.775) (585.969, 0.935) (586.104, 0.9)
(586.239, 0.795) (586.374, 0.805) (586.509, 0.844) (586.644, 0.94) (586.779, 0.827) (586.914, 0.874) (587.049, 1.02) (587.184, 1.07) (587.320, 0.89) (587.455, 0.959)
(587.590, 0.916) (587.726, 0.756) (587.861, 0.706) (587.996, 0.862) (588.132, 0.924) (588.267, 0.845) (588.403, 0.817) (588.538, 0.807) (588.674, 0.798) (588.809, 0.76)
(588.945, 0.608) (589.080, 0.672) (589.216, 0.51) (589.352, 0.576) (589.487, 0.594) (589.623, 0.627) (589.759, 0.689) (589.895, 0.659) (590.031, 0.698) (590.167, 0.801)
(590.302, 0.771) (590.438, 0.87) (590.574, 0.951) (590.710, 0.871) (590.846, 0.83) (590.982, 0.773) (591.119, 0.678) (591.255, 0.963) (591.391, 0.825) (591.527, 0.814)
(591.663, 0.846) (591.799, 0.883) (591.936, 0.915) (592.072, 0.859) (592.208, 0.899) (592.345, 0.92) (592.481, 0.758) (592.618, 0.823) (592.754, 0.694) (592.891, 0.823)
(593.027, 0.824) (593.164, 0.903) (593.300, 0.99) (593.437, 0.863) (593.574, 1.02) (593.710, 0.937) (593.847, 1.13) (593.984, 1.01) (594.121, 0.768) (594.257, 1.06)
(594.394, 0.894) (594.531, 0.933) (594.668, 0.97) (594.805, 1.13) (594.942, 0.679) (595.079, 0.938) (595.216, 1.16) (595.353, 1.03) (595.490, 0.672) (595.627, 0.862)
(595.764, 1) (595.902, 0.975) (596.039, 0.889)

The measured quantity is 0.56 nm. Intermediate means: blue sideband 0.903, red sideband 0.913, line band 0.75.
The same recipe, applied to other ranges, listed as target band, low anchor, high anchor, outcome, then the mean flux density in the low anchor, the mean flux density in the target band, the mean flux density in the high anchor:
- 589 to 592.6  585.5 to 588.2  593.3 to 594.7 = 0.55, 0.868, 0.779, 0.96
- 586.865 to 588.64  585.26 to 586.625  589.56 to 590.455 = -0.18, 0.856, 0.879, 0.724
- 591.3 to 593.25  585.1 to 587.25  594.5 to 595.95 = 0.16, 0.886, 0.845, 0.94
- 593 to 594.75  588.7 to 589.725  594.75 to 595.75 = -0.19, 0.631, 0.951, 0.926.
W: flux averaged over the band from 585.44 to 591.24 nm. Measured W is 0.802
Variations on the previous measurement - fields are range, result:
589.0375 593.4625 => 0.793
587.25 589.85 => 0.753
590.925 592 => 0.837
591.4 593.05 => 0.838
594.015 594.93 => 0.944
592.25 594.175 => 0.891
